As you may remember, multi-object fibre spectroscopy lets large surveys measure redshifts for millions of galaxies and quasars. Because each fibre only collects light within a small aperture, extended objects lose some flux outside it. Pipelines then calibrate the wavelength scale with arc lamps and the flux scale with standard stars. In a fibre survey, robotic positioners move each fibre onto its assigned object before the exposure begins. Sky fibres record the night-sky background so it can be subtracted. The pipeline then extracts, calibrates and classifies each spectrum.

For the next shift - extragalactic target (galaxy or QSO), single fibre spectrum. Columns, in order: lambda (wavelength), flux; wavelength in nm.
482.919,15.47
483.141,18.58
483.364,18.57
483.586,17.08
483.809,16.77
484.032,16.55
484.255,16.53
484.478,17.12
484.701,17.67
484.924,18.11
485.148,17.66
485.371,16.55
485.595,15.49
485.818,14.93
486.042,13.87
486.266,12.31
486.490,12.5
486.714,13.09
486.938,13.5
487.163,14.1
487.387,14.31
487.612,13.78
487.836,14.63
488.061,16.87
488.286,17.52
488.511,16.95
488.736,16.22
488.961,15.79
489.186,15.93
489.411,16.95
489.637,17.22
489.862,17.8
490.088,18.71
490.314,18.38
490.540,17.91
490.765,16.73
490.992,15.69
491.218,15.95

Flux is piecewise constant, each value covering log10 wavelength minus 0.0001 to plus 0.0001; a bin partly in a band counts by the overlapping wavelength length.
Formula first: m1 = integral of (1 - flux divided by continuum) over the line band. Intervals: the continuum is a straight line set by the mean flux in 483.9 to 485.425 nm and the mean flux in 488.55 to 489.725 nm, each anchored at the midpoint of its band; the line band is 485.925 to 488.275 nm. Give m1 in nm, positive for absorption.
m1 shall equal 0.38 nm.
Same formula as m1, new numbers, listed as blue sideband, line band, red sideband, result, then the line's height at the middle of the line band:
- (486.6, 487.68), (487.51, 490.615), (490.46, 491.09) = -0.29 nm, 15.3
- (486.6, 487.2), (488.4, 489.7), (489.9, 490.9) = -0.03 nm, 16.2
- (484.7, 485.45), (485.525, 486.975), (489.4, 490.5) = 0.33 nm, 17.6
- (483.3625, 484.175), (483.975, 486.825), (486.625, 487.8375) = 0.01 nm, 15.5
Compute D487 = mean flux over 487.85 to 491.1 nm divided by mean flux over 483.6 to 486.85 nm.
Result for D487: 1.08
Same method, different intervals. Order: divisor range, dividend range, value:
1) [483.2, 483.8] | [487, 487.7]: 0.79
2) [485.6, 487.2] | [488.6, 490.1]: 1.24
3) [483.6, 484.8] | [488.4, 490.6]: 1.01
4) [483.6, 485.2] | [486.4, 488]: 0.80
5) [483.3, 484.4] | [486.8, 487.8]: 0.82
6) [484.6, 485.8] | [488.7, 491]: 1.01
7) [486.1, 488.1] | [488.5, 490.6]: 1.25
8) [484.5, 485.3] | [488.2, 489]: 0.94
